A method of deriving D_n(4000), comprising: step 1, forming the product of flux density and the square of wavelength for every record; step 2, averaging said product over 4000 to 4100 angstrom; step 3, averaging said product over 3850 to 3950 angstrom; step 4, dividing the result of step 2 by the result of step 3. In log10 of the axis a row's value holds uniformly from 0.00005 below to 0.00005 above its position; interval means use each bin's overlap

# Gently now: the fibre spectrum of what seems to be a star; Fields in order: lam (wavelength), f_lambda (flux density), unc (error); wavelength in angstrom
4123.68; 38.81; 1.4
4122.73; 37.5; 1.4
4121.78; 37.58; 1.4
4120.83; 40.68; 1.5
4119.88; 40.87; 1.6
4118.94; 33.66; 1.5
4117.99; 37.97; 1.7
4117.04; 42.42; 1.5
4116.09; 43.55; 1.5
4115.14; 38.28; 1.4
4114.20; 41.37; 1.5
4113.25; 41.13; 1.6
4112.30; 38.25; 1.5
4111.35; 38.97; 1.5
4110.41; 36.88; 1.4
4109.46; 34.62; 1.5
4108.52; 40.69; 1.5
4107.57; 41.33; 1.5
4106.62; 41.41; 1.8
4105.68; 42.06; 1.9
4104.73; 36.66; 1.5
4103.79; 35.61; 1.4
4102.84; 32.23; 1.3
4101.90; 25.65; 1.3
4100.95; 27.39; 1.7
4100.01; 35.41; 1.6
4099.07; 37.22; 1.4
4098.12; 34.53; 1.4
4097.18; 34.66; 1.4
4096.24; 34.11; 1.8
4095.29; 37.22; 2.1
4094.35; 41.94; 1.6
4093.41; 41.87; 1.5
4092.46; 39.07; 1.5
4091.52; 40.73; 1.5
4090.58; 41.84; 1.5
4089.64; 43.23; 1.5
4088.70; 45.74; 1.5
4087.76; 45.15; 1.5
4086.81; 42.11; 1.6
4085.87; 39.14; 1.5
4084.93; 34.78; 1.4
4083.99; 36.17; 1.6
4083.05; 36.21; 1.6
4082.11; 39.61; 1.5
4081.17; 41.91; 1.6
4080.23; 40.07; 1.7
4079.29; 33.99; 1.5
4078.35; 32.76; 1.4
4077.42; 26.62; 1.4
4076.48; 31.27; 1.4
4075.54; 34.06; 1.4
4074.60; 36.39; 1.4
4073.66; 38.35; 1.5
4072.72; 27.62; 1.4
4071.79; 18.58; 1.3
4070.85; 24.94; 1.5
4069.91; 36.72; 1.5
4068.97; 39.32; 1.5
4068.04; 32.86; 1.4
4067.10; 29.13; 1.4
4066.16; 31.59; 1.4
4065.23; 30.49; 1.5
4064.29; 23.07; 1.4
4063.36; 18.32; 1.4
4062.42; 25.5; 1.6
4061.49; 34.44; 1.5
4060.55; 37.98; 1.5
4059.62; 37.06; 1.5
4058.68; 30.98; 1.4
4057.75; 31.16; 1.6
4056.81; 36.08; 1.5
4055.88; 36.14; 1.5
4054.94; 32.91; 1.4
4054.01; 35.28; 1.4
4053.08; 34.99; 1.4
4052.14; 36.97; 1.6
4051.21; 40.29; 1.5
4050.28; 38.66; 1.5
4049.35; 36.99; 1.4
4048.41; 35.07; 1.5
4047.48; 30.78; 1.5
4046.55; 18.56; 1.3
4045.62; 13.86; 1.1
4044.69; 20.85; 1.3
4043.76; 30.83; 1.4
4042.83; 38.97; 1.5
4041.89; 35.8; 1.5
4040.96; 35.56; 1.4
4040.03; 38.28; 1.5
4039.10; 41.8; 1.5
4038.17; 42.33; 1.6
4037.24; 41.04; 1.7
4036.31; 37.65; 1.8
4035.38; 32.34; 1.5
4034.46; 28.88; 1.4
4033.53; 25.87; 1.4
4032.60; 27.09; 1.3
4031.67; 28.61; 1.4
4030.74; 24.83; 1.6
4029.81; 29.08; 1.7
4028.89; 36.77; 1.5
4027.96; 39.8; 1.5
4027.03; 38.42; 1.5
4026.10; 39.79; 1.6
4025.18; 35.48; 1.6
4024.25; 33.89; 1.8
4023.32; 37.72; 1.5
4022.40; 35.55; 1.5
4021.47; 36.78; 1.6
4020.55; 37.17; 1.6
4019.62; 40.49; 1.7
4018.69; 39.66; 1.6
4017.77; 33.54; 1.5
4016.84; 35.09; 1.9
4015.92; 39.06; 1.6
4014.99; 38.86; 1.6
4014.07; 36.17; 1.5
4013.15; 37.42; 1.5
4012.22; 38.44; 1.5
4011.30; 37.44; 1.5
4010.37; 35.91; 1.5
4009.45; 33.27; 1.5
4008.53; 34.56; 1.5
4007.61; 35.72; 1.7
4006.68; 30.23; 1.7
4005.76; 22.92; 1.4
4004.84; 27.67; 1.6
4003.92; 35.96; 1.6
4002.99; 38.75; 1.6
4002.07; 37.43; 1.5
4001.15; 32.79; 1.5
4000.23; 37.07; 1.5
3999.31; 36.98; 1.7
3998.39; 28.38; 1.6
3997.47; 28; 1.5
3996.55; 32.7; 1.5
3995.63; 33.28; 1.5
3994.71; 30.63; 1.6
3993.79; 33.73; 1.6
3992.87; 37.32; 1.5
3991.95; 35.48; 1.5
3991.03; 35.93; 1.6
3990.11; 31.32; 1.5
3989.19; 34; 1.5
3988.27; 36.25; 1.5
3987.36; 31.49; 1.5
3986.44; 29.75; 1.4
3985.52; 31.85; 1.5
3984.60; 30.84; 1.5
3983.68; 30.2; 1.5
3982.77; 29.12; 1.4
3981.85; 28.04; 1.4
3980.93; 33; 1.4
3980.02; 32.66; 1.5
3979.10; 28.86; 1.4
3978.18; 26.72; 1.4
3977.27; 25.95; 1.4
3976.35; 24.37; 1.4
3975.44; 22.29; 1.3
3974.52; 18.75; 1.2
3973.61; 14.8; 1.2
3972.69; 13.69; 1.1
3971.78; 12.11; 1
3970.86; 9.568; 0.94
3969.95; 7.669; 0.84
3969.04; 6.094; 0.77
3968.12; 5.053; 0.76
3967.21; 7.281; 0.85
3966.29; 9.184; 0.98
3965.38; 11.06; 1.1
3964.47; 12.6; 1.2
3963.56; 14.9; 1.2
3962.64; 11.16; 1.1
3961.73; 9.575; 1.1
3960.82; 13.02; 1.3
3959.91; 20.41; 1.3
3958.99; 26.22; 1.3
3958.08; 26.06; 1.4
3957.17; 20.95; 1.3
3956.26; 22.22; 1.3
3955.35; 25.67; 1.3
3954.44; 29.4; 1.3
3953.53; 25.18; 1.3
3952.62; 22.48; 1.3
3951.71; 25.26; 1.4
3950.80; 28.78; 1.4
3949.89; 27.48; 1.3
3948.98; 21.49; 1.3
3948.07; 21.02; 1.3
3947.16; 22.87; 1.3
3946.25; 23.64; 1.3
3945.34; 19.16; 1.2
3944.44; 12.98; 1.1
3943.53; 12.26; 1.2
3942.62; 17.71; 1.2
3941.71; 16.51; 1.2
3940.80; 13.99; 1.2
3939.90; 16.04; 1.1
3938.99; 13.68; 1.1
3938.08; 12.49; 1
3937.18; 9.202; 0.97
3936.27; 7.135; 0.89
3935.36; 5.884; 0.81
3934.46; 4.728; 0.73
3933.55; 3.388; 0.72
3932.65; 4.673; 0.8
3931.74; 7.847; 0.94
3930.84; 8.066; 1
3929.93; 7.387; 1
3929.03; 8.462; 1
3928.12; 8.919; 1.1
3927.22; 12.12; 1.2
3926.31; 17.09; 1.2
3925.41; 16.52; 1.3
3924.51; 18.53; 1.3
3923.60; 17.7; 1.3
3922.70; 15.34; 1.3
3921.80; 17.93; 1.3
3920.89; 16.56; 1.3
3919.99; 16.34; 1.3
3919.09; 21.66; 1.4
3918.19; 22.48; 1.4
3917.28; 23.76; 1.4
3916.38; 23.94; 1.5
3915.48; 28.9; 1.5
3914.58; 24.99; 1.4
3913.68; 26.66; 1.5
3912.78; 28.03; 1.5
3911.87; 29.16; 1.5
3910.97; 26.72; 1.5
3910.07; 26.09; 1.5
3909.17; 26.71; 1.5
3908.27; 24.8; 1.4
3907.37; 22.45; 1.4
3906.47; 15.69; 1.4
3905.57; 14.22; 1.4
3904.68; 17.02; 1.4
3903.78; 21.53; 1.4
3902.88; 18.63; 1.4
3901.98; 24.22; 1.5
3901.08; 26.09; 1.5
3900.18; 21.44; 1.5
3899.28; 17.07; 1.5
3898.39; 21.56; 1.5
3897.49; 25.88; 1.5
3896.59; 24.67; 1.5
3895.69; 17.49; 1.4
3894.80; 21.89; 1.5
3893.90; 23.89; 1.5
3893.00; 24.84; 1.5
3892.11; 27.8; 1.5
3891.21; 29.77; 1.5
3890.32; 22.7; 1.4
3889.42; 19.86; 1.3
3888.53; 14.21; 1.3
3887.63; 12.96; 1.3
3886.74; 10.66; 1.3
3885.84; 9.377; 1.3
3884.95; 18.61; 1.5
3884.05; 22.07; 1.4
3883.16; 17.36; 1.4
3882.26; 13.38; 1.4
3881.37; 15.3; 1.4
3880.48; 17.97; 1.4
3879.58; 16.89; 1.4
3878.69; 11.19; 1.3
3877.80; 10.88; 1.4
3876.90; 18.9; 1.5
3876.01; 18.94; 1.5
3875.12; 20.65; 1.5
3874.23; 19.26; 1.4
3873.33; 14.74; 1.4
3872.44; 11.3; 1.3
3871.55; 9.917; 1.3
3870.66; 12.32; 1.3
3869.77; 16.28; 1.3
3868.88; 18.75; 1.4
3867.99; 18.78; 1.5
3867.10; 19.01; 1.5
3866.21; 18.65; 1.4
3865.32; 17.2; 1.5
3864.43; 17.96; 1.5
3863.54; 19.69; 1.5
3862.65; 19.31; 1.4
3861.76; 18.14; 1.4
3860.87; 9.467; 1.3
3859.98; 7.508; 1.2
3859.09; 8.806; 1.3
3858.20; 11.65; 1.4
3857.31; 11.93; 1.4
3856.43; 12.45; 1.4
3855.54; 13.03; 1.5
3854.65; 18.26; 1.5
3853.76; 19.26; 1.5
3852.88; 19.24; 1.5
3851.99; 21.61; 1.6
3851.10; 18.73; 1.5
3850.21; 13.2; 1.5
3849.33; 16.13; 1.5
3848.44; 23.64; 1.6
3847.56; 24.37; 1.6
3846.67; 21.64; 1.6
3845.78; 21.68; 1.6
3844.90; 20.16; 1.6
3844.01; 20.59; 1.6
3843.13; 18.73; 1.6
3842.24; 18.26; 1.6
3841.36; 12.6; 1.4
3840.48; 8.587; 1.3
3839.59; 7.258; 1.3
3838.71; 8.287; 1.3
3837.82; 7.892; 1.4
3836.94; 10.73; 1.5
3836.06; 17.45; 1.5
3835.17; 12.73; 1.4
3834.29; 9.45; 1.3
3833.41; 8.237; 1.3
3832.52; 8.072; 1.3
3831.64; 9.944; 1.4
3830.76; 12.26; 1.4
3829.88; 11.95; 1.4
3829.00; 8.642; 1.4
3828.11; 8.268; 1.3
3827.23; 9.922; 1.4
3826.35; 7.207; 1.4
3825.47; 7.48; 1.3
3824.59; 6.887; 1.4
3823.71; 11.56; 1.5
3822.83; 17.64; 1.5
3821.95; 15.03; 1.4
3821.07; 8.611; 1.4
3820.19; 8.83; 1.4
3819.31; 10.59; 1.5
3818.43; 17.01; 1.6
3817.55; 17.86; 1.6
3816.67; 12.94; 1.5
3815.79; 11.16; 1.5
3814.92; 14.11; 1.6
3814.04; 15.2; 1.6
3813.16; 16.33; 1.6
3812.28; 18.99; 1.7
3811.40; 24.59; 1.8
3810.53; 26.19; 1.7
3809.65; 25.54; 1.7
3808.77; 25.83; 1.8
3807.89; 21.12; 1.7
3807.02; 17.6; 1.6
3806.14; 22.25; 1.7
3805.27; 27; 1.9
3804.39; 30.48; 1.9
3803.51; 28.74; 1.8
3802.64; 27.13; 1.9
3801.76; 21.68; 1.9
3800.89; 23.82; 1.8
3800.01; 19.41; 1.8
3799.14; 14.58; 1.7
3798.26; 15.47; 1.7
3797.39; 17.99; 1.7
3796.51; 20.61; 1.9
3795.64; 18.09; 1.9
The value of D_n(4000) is 2.1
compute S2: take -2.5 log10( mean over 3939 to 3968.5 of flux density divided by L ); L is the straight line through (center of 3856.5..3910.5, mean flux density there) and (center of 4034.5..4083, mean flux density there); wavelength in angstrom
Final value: 0.285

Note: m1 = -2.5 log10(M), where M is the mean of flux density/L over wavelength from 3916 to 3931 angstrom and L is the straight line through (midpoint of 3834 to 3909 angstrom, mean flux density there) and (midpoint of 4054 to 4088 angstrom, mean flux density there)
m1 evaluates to 0.31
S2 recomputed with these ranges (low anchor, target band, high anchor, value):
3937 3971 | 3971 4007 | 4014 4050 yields -0.19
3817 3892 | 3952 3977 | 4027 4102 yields 0.44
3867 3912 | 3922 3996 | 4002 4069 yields 0.33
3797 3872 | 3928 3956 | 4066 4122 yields 0.50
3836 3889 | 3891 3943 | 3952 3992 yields 0.02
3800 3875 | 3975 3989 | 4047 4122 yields -0.07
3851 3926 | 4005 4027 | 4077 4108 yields -0.17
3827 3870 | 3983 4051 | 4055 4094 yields -0.15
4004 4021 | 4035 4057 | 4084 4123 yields 0.07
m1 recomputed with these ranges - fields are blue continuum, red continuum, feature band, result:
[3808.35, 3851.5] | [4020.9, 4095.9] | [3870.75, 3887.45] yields 0.220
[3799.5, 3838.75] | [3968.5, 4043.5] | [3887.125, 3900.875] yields 0.019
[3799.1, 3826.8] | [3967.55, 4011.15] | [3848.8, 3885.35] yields 0.303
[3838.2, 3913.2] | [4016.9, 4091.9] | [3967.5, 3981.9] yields 0.394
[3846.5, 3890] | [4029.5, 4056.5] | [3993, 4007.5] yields -0.138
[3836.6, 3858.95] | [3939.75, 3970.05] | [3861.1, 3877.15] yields -0.050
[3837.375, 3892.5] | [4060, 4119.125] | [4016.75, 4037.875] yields -0.141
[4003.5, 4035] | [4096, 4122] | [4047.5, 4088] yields 0.065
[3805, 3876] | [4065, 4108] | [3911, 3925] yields -0.027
